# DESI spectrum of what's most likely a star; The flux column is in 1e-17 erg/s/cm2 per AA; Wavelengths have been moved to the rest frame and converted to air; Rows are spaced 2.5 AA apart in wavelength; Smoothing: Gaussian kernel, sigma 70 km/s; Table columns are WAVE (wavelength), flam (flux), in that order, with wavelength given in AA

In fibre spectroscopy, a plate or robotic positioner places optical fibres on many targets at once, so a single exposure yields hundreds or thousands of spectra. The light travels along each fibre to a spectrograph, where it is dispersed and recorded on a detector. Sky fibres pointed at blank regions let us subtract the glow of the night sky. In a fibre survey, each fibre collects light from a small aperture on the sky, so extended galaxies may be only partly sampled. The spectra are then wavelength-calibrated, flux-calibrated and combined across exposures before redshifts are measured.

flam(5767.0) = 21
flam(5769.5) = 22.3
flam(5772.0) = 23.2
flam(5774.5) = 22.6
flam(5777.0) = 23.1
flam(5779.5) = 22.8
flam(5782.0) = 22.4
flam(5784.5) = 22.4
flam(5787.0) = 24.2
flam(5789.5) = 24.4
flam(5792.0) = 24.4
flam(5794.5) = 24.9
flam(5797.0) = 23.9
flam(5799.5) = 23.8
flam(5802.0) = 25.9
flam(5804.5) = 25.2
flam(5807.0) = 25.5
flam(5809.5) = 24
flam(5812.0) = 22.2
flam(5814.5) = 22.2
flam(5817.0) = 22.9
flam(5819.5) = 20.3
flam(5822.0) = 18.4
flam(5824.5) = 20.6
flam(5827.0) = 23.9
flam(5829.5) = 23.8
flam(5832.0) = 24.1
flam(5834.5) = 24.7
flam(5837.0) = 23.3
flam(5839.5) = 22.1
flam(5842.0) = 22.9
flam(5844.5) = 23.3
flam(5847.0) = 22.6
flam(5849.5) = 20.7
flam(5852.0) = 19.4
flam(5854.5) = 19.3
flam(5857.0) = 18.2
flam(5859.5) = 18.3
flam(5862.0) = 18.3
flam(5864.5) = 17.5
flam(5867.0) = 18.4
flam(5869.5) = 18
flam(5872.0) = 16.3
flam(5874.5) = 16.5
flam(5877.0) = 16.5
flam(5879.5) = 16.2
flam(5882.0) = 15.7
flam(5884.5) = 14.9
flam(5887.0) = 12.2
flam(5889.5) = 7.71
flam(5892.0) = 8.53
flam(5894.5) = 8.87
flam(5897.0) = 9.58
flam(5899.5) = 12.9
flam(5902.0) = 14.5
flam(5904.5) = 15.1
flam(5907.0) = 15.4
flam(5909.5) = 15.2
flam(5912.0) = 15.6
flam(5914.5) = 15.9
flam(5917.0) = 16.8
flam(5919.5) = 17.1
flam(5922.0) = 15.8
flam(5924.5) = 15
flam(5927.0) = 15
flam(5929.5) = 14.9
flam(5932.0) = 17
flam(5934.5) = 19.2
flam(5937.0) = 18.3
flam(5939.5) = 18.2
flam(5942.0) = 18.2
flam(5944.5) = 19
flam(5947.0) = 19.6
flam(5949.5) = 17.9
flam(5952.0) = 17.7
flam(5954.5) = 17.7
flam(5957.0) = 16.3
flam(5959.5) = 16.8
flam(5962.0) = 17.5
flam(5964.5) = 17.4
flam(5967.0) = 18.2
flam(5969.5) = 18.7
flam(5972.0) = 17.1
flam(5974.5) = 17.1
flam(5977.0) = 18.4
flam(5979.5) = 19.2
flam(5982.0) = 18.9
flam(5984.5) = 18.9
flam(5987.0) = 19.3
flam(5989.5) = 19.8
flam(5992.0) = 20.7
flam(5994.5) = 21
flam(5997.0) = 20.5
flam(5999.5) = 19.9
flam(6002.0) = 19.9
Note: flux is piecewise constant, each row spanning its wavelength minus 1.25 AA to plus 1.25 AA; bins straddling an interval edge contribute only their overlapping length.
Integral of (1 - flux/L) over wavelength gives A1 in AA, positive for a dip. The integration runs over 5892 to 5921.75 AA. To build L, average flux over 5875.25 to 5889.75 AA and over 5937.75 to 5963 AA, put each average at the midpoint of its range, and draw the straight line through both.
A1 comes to 3.1 AA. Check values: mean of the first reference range 14.4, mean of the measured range 14.1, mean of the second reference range 17.9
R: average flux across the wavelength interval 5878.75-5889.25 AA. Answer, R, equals 14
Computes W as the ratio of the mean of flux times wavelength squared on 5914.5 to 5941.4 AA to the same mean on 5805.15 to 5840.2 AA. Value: 0.76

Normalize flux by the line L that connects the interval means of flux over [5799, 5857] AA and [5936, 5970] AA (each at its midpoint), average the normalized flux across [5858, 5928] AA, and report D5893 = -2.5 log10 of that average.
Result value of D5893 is 0.33 mag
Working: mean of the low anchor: 22.5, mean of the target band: 14.9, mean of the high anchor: 17.9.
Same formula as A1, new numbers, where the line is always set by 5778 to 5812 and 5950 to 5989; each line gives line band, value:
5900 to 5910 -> 2.6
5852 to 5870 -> 2.8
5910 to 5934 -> 4.5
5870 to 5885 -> 3.6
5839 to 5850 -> -0.1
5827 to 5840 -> -0.6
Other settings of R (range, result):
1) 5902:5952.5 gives 16.8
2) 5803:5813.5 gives 24.2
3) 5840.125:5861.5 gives 20.6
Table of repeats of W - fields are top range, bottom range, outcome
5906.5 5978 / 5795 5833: 0.77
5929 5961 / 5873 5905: 1.40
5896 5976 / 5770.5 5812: 0.73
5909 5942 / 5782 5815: 0.72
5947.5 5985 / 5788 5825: 0.81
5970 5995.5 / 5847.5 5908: 1.28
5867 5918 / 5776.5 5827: 0.63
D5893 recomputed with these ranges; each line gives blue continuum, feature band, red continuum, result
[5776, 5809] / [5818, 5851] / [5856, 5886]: -0.11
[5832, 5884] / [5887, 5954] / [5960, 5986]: 0.22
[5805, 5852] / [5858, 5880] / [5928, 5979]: 0.21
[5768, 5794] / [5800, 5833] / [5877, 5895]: -0.18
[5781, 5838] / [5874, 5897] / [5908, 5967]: 0.48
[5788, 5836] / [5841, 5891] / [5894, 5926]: 0.07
